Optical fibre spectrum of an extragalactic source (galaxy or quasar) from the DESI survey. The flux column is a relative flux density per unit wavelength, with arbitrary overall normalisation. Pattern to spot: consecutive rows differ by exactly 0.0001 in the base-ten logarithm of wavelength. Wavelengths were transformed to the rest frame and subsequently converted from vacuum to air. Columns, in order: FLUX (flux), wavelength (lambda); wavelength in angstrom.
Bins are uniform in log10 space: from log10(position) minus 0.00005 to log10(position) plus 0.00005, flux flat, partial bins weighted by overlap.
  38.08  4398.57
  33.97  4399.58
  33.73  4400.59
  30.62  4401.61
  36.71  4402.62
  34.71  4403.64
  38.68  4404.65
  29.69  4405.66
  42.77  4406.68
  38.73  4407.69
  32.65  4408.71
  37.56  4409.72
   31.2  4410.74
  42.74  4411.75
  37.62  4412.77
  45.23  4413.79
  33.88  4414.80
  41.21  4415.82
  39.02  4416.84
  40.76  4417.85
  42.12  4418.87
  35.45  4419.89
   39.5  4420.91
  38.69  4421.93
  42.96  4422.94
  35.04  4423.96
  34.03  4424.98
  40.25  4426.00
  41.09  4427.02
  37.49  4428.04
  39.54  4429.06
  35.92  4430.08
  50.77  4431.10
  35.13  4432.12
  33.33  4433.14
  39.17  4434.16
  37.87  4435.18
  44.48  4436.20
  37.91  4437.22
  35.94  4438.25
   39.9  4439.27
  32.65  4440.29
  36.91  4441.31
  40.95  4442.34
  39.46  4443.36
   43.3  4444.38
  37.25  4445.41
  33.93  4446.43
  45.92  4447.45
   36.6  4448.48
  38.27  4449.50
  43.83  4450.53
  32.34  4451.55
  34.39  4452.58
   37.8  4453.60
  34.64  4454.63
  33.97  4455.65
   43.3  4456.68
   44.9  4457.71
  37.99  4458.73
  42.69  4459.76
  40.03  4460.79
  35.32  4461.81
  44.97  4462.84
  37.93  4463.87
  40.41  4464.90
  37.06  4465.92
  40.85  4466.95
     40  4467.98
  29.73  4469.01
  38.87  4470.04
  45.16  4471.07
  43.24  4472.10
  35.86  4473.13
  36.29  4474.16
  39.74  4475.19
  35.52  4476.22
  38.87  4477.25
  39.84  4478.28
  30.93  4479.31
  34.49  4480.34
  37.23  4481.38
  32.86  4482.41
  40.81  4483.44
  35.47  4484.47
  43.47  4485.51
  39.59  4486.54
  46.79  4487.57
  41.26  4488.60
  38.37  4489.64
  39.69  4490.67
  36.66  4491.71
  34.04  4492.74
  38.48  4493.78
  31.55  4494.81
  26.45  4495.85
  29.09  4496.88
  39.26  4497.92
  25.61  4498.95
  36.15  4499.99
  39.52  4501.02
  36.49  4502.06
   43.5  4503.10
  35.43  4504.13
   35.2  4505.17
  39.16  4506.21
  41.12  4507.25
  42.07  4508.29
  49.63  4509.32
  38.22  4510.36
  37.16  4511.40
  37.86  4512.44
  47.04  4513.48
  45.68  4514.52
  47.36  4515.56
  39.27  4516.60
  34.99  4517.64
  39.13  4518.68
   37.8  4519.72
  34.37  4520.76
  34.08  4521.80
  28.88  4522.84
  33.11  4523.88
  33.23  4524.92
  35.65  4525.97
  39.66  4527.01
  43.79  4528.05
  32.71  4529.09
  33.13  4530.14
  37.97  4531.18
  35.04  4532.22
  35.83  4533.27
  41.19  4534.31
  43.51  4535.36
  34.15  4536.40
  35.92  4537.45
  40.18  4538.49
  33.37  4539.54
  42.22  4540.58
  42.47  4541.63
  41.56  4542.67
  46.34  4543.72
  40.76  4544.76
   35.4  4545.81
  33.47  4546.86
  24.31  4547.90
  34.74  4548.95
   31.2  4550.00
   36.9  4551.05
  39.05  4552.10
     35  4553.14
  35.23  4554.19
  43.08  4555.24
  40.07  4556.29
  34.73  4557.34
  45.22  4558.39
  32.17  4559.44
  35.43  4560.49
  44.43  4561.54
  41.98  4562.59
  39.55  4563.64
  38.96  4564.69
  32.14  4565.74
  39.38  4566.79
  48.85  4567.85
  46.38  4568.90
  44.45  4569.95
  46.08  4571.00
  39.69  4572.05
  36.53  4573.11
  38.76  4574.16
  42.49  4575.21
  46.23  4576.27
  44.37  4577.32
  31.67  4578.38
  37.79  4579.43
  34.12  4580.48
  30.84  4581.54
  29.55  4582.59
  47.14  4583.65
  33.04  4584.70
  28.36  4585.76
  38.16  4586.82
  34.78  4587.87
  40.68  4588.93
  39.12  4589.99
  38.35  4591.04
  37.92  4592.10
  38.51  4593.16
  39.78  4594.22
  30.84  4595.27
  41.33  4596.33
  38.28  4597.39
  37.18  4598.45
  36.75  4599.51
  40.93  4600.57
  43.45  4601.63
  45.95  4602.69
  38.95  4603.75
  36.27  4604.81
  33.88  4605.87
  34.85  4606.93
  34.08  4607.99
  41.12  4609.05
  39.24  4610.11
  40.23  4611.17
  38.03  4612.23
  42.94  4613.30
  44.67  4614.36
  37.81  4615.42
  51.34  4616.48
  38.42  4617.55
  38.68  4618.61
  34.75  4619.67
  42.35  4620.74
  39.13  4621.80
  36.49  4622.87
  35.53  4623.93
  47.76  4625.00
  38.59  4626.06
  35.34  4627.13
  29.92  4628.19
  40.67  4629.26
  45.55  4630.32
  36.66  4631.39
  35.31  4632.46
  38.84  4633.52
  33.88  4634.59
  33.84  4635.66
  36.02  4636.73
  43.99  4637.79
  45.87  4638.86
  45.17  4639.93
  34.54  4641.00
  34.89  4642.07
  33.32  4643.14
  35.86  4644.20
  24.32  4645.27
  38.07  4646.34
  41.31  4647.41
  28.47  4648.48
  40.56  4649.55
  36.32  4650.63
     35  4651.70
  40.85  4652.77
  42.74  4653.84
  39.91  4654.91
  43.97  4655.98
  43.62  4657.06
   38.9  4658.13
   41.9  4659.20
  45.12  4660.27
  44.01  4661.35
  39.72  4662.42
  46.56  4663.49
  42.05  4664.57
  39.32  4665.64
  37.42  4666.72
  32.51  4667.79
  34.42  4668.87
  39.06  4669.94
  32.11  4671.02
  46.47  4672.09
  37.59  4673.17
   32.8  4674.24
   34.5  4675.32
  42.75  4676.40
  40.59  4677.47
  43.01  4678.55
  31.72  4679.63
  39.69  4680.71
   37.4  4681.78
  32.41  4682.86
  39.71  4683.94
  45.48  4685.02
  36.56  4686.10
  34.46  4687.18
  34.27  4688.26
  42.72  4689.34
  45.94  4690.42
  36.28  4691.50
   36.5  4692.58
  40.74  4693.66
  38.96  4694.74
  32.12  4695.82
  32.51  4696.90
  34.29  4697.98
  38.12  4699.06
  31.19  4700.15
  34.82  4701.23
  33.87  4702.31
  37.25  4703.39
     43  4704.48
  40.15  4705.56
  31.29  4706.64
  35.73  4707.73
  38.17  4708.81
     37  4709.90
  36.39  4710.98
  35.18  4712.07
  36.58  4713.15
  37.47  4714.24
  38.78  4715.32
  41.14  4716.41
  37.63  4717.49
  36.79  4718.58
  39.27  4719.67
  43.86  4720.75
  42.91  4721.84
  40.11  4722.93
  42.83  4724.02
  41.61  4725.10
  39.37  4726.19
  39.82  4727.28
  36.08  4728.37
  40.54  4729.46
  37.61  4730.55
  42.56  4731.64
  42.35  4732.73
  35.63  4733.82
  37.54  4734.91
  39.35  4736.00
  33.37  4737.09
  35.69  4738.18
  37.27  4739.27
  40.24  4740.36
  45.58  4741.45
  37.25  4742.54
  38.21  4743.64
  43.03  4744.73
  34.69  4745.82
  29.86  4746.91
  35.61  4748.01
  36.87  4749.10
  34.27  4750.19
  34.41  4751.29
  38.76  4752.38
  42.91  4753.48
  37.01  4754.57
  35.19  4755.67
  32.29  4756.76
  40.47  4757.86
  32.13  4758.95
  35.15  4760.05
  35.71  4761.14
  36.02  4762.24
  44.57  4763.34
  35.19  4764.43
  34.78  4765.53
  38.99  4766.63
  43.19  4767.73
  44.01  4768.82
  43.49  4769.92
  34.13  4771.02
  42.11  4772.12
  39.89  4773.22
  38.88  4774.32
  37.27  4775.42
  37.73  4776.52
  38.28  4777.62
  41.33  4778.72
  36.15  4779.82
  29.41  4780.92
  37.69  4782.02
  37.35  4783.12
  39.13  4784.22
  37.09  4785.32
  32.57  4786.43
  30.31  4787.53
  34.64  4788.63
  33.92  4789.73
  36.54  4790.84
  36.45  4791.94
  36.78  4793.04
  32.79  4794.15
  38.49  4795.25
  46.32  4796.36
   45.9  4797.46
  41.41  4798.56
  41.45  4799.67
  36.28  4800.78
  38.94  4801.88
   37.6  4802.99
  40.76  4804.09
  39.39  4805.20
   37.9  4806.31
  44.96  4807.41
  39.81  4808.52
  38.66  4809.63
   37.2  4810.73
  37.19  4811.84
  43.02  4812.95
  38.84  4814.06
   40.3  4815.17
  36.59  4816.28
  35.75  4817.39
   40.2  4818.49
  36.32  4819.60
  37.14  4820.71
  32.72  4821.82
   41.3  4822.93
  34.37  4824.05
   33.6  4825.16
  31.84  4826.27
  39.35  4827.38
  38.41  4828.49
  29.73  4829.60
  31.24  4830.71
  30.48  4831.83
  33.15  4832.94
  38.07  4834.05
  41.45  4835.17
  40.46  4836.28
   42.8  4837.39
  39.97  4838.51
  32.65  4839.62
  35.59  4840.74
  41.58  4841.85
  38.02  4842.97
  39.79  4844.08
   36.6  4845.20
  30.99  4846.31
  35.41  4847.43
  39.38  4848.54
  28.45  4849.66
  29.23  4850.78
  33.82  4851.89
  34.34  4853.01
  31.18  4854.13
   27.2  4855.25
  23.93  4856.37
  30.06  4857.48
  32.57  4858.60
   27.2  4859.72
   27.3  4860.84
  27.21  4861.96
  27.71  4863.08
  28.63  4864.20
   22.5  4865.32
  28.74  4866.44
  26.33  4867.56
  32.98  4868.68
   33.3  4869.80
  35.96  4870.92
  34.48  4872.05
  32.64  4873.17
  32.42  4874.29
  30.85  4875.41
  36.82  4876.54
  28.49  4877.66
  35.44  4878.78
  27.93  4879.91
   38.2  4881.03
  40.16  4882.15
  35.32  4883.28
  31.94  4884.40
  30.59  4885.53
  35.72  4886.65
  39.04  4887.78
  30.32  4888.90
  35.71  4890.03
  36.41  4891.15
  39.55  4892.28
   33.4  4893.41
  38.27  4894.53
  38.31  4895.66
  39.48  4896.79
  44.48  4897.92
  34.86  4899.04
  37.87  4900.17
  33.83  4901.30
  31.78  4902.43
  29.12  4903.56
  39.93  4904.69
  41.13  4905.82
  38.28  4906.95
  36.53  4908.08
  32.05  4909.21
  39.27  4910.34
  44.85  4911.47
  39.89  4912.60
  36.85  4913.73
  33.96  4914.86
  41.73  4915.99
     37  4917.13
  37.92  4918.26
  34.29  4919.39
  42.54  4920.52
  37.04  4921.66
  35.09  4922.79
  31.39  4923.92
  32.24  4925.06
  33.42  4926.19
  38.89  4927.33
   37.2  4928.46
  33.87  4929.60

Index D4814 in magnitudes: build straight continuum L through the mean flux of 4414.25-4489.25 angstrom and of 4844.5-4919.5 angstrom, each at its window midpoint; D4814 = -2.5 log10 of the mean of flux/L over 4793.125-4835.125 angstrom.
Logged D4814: -0.09 mag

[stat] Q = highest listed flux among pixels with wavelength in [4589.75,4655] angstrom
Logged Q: 51.34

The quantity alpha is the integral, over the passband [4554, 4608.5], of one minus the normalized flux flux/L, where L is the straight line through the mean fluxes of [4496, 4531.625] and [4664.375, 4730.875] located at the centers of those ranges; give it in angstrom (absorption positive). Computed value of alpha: -1.3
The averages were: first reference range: 37.6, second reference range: 37.9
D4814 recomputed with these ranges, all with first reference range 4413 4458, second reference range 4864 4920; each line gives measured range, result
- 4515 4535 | 0.037 mag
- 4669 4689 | -0.028 mag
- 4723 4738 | -0.076 mag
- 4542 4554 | 0.046 mag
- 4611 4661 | -0.049 mag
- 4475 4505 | 0.046 mag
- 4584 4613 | -0.012 mag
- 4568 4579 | -0.115 mag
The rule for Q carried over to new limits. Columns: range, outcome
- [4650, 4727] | 46.56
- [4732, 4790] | 45.58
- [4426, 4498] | 50.77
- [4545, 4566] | 45.22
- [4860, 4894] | 40.16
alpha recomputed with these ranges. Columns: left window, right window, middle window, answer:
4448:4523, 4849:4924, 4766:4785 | -1.9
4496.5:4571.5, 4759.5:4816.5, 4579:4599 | 0.9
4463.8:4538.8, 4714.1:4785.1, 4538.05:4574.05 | -0.9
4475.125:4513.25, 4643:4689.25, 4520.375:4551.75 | 1.0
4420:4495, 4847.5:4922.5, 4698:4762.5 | -3.5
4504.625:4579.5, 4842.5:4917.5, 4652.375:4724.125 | -3.5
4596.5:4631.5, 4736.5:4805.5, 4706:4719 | 0.5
